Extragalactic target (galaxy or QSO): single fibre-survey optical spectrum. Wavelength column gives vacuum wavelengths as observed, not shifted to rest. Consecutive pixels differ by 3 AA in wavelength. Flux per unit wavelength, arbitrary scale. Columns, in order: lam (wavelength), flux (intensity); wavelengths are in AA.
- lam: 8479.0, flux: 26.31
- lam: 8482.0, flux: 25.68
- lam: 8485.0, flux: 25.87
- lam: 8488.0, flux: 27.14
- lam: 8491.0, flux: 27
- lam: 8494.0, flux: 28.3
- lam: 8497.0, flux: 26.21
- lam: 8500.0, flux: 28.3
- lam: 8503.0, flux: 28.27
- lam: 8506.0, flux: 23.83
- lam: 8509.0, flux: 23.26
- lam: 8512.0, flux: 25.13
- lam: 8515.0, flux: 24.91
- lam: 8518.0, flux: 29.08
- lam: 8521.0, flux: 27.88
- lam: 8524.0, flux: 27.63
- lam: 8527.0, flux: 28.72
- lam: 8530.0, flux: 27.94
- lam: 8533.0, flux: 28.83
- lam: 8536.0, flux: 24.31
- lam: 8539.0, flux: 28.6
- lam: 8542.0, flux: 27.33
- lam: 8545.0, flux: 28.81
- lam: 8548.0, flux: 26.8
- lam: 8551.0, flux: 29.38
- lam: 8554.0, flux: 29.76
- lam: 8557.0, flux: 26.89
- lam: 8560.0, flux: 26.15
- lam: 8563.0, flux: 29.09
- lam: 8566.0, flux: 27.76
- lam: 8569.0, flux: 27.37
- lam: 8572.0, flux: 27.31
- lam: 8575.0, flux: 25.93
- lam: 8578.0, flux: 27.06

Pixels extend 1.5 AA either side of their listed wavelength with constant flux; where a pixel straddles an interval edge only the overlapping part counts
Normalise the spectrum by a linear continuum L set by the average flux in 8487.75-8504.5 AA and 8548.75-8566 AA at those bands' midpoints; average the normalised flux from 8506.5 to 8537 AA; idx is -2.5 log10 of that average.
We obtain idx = 0.04 mag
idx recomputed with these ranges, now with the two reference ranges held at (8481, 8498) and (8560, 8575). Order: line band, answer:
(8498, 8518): 0.04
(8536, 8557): -0.03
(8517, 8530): -0.05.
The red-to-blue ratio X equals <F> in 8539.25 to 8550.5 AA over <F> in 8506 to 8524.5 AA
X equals 1.07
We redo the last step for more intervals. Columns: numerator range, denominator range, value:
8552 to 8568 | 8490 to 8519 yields 1.06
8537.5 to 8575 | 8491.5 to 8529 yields 1.04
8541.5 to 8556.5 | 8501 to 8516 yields 1.13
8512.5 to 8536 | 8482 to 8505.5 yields 1.02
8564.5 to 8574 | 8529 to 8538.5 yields 1.01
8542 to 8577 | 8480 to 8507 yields 1.04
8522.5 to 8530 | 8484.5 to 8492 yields 1.05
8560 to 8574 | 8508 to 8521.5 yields 1.06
